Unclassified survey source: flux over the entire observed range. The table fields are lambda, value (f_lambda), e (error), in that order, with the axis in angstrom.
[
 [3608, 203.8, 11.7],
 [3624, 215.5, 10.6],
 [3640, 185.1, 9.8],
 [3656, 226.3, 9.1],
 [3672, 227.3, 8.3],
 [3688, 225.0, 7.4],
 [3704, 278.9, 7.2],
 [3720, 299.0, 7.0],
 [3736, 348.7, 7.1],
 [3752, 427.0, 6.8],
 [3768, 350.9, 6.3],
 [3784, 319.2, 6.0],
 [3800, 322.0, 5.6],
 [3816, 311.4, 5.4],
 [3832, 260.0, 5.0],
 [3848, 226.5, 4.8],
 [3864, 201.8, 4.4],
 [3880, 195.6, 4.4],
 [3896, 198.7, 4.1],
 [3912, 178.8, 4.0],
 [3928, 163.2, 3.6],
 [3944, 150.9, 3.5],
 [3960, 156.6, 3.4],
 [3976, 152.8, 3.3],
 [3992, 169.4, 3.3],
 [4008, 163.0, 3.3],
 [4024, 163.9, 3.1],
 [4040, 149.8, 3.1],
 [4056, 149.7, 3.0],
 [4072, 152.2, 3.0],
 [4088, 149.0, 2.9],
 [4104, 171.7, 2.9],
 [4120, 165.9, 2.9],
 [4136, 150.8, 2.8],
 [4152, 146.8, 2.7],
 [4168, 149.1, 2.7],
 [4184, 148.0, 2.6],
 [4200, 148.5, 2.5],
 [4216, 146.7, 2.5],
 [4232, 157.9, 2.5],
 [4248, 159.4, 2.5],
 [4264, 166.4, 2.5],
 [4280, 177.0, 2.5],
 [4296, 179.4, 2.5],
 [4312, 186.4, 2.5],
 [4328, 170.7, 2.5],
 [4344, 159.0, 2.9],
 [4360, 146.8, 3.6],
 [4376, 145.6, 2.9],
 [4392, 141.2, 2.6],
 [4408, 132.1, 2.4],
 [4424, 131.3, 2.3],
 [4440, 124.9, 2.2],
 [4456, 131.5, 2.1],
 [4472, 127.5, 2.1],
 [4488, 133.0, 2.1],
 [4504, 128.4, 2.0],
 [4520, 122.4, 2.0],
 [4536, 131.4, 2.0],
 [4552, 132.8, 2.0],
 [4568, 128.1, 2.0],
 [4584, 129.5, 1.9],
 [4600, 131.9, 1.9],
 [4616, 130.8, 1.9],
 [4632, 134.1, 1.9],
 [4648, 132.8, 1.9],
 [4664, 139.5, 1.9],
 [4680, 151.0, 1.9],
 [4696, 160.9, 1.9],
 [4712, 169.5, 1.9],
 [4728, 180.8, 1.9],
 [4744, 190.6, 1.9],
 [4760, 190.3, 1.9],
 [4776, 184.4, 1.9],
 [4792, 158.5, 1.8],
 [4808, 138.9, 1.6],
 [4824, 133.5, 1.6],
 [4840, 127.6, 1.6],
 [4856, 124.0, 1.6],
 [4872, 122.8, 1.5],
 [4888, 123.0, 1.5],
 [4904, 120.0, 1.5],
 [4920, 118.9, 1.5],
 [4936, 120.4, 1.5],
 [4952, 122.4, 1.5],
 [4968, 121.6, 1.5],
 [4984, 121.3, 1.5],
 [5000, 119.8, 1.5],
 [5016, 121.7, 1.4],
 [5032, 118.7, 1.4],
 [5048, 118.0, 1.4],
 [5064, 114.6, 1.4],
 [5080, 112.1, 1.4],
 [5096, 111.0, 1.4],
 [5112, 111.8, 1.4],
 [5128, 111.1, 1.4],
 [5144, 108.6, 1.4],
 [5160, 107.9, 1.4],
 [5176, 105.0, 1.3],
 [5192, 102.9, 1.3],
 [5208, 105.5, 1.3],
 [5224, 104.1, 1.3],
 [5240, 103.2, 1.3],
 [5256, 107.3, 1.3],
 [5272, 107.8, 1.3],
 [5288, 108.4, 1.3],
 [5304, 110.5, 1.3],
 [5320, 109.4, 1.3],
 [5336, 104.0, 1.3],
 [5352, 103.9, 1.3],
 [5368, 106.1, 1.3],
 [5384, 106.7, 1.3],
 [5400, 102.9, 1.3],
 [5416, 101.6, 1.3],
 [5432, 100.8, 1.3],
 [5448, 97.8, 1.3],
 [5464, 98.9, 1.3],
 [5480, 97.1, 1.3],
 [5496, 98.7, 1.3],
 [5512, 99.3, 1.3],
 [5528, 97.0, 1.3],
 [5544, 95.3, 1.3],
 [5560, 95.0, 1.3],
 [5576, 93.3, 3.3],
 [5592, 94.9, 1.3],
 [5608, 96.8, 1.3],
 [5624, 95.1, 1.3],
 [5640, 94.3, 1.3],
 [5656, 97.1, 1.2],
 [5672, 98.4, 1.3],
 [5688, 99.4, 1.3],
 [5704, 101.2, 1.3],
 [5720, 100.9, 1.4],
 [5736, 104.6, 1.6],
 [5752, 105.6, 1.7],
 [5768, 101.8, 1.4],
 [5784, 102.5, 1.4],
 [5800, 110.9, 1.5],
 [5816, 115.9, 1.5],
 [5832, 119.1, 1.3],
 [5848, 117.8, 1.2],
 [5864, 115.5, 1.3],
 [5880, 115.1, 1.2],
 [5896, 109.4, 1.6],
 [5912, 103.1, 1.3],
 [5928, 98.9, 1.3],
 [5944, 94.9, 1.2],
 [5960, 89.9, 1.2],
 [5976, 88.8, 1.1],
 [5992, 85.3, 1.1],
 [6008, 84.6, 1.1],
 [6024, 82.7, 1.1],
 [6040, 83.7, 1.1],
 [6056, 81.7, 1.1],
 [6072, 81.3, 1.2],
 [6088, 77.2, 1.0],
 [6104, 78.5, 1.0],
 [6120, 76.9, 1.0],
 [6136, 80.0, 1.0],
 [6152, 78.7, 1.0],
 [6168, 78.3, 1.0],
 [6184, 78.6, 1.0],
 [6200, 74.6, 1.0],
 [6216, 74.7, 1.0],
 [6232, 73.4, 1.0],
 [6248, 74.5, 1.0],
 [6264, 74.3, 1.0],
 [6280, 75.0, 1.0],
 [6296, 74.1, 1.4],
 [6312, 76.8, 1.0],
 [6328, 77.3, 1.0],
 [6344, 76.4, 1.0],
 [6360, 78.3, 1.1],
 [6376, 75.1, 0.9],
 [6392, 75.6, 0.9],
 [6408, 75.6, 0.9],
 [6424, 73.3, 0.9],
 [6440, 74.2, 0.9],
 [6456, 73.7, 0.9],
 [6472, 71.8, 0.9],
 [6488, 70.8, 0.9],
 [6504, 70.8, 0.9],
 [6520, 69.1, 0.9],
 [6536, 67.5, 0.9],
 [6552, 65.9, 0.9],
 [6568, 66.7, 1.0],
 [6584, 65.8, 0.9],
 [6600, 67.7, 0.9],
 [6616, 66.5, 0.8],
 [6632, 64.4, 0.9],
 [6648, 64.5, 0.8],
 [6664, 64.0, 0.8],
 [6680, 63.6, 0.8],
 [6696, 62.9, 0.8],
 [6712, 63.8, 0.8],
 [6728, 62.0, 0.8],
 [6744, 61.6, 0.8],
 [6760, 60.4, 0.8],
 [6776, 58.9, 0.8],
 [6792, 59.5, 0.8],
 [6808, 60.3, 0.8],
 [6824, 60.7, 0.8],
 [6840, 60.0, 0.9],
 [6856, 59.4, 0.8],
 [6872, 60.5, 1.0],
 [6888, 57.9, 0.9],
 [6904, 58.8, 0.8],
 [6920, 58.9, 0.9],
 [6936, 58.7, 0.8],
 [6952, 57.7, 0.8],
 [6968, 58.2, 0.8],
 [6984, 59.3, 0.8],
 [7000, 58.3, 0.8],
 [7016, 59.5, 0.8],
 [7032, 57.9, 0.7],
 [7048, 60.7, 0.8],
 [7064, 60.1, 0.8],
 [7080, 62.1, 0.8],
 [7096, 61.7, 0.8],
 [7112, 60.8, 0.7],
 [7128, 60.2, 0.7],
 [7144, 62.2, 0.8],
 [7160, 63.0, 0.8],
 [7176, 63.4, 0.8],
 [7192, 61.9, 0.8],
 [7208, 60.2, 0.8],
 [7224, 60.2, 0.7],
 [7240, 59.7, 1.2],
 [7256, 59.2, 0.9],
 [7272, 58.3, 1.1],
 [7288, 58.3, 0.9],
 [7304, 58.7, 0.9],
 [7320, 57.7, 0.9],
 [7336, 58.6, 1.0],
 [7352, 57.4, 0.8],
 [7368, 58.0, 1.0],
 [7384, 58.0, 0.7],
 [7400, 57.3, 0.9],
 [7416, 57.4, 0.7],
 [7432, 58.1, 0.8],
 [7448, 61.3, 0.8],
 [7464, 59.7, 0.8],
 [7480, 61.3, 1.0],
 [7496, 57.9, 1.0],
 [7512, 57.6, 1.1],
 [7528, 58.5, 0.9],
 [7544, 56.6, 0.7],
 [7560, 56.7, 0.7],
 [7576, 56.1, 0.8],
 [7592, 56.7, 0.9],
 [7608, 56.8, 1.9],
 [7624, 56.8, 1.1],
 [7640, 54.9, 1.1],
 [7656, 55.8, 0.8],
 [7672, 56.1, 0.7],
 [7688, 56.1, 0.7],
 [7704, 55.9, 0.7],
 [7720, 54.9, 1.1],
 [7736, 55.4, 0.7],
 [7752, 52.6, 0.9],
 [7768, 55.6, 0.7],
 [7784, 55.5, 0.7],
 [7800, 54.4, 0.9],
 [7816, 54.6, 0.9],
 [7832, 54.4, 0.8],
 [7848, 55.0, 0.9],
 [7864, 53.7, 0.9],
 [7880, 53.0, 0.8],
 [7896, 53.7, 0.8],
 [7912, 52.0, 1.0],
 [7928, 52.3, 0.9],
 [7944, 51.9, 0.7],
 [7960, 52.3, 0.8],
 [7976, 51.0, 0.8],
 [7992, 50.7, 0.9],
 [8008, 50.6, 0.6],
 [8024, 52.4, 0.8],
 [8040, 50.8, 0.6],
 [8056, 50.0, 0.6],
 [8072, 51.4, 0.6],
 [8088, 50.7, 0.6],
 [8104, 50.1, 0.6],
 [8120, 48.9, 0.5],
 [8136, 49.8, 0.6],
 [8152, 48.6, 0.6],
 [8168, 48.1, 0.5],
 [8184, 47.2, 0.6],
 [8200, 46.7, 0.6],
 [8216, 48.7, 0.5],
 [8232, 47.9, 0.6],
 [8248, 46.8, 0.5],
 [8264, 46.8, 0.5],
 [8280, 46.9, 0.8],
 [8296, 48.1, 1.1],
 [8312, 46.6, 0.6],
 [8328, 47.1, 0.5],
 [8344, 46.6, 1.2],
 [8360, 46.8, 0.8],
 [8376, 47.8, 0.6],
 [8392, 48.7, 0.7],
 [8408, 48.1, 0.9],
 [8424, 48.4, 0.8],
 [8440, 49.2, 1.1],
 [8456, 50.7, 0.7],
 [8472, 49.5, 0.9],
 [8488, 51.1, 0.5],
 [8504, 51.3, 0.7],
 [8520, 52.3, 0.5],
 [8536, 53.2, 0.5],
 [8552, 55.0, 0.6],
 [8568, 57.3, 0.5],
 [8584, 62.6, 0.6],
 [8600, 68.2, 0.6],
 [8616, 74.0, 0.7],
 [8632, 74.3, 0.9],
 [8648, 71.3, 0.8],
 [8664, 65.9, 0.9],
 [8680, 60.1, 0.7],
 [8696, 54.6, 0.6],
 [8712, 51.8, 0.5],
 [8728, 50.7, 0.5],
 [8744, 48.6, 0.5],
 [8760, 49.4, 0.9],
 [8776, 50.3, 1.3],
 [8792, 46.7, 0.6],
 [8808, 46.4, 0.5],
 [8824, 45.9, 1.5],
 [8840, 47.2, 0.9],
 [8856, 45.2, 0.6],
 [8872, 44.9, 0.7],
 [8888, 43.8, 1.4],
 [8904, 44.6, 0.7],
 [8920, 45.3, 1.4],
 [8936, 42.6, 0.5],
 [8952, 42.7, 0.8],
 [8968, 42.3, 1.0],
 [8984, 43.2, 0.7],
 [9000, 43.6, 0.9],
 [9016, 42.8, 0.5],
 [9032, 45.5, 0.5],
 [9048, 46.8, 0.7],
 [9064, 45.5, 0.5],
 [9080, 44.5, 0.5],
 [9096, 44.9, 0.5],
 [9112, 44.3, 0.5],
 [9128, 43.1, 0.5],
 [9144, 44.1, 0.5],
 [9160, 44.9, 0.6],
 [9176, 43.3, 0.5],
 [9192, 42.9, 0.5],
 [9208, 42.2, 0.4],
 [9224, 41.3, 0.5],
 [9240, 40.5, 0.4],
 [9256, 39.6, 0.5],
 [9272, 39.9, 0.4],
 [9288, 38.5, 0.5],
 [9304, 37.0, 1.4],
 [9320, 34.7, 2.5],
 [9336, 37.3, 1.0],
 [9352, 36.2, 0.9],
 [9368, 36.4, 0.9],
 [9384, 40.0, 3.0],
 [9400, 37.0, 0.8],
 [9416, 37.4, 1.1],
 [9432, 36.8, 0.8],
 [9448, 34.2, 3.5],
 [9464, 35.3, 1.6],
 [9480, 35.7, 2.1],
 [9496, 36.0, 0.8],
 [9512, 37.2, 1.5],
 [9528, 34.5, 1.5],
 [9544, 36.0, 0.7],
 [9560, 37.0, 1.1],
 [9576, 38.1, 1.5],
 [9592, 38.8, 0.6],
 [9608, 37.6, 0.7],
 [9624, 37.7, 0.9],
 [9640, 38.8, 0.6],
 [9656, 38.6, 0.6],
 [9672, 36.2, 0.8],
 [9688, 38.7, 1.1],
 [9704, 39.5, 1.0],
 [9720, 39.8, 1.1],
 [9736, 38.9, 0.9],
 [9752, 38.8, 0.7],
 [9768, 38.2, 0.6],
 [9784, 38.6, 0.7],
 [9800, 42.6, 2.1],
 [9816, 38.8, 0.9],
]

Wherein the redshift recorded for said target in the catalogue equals 2.08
